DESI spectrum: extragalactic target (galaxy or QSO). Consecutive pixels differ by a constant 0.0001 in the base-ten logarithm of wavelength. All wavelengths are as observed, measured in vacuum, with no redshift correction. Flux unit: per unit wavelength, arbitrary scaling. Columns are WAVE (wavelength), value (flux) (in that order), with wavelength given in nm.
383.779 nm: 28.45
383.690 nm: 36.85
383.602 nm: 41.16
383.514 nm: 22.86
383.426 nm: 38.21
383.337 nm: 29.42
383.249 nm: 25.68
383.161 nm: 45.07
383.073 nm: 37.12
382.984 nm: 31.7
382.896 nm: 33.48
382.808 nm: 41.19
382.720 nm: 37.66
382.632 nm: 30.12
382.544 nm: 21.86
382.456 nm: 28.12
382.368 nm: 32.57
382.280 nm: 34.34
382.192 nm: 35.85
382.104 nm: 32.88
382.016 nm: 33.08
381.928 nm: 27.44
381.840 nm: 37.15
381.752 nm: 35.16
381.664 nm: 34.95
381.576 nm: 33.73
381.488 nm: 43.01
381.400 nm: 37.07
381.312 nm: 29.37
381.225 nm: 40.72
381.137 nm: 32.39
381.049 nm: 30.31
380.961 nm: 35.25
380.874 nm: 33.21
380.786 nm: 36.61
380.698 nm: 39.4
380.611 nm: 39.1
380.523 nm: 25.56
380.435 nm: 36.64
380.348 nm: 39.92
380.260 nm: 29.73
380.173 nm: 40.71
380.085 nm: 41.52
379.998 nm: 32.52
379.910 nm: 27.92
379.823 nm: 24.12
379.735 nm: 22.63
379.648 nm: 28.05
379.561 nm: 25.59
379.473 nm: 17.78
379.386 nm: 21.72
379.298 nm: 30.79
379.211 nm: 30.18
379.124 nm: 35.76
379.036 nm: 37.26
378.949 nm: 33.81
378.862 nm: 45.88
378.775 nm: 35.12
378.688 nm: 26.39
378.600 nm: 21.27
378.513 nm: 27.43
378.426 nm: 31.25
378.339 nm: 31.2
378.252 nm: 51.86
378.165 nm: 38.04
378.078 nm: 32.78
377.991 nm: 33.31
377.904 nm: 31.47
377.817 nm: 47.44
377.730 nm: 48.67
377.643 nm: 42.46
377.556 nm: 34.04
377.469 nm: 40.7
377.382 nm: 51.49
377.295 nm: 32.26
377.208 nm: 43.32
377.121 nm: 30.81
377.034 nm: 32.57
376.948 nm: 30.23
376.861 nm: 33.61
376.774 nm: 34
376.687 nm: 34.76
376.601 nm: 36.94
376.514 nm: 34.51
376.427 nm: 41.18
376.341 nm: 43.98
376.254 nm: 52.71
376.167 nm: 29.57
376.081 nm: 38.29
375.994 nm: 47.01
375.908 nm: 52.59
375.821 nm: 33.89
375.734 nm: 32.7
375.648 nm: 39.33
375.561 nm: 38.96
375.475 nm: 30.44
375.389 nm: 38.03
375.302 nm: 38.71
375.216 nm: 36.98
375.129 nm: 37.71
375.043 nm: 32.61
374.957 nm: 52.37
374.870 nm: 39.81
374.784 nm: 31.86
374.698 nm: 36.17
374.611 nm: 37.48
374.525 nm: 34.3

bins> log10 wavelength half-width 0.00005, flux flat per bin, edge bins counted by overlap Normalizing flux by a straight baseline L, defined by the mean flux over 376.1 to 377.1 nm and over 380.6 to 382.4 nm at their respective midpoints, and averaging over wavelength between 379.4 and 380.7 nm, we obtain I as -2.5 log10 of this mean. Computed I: 0.145 mag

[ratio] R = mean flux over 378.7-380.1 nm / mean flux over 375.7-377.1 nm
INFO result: 0.8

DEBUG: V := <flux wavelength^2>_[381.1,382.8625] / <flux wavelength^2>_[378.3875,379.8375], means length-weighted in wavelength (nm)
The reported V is 1.18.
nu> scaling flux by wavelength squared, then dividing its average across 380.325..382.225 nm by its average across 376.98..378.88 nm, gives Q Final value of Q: 0.97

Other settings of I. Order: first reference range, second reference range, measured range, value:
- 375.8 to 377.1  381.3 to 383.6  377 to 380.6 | 0.08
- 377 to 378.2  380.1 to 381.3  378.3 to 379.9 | 0.26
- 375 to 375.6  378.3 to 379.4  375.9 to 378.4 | -0.15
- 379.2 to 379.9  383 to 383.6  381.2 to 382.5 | -0.14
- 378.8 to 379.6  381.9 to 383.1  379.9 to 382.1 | -0.10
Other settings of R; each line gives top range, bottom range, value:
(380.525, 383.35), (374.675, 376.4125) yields 0.87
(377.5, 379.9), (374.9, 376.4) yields 0.82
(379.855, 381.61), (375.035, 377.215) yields 0.94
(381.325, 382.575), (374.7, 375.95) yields 0.87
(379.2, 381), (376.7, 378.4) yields 0.83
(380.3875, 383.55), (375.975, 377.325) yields 0.91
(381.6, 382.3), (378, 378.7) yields 1.03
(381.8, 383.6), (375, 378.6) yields 0.88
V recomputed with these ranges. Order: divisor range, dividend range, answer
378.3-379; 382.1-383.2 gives 1.10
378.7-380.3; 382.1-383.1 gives 1.08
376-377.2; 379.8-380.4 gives 0.94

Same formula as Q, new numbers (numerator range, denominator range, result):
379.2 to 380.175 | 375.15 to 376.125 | 0.74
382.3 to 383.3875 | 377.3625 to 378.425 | 0.85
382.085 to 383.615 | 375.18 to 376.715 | 0.88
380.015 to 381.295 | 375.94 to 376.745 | 0.91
